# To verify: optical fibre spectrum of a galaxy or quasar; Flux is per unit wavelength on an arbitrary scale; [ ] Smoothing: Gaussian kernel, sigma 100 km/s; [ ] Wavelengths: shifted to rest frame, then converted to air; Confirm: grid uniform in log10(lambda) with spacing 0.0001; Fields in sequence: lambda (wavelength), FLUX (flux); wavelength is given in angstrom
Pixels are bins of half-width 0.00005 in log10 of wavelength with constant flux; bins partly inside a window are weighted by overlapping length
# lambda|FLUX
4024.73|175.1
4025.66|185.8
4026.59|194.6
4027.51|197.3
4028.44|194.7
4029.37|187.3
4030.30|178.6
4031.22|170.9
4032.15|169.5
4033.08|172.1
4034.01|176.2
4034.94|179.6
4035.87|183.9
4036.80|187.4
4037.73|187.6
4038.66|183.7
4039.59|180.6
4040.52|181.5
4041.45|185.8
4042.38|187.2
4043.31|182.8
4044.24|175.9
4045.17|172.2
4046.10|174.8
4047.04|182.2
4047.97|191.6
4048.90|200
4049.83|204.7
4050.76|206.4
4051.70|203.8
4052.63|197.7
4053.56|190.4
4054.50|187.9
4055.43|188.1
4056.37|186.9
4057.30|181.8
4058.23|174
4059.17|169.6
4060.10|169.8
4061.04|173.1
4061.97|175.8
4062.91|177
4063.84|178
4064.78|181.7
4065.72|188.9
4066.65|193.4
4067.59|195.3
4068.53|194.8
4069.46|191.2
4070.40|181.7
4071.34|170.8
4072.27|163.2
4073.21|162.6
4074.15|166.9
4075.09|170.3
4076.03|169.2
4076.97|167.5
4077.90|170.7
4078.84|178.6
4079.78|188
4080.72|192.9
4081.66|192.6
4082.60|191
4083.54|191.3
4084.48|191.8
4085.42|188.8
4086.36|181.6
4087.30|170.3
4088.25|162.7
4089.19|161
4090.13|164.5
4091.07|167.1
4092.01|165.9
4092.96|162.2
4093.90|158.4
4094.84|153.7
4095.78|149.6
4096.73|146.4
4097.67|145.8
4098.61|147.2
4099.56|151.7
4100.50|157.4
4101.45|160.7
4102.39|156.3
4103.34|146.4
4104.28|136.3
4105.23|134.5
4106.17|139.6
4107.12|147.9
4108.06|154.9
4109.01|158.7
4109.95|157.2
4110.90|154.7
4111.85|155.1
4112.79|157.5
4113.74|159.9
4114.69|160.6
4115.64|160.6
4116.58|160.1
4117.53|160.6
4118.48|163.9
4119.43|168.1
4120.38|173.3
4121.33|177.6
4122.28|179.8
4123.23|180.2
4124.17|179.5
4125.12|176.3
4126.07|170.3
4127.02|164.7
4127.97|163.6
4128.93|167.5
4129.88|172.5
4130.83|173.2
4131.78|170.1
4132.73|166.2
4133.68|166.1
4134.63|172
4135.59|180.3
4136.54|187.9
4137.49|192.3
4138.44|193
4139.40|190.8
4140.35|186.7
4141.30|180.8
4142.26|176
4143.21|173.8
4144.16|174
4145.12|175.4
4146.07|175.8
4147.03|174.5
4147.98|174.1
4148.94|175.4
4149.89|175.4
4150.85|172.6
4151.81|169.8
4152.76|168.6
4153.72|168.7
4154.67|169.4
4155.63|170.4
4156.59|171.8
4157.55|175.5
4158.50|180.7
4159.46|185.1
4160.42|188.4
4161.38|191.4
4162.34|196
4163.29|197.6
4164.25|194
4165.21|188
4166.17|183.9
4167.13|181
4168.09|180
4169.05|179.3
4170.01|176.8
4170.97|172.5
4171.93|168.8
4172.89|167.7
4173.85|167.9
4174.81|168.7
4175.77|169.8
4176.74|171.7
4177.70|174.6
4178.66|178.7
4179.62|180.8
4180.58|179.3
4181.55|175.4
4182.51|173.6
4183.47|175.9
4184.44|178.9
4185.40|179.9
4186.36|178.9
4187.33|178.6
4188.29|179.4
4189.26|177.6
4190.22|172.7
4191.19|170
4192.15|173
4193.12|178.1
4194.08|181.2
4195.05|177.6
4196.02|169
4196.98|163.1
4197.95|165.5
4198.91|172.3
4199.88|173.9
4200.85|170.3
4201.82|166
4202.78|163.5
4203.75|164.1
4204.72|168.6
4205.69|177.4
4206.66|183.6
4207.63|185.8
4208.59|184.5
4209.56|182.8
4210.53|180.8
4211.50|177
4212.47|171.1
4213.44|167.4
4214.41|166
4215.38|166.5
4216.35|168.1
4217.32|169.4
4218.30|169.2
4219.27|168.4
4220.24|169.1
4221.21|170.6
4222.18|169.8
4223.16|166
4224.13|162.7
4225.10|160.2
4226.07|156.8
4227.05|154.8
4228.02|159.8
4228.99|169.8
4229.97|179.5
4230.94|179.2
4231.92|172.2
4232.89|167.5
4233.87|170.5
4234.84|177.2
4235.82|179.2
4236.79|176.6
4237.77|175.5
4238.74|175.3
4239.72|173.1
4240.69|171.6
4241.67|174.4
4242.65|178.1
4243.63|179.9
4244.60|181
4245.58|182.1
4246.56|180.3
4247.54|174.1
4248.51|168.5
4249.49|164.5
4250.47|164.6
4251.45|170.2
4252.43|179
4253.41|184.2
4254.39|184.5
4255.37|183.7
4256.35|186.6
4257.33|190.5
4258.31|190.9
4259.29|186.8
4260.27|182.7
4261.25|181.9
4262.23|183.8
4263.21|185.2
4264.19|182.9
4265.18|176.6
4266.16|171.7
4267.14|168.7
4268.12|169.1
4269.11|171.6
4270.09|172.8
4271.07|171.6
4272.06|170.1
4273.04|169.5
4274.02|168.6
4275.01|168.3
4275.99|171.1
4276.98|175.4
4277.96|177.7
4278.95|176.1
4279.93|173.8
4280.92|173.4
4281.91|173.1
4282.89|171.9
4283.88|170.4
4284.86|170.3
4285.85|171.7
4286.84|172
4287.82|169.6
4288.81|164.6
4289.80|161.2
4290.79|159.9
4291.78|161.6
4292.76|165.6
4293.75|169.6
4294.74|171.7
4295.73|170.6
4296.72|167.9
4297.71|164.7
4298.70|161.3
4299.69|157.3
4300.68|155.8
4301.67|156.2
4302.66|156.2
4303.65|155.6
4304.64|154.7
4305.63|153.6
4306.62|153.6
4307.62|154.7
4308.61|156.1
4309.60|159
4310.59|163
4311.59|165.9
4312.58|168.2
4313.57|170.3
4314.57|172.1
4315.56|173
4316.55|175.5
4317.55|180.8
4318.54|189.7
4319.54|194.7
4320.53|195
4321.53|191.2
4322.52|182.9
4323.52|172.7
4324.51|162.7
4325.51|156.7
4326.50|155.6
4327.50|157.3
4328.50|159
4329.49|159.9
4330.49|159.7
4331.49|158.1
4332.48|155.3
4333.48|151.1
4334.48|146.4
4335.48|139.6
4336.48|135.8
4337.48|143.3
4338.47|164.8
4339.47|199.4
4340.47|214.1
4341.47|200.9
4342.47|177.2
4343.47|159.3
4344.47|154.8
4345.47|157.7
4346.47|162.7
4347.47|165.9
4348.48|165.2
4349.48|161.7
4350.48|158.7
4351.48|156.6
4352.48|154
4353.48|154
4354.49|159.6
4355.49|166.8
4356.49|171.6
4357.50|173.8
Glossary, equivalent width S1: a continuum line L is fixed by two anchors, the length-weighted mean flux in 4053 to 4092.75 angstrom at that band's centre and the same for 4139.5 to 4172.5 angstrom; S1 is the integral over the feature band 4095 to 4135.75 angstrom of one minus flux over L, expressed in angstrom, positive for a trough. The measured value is 4.1 angstrom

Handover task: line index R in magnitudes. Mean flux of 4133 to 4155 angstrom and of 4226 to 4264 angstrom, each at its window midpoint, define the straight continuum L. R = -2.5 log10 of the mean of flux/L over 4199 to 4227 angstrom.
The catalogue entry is 0.04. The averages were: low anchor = 177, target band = 170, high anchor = 177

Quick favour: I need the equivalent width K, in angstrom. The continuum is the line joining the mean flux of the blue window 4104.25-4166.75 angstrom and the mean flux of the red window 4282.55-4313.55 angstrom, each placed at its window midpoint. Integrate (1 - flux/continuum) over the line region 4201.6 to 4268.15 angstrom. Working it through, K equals -3.1 angstrom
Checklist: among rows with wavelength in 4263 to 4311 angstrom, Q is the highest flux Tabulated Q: 185.2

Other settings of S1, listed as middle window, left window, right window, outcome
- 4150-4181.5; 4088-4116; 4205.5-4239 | -2.7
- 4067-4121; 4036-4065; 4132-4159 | 4.6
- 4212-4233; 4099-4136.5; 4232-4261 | 0.9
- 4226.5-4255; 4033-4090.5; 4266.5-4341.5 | -0.5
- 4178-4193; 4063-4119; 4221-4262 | -0.4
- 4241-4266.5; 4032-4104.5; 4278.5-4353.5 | -1.7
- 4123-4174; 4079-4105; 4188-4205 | -2.6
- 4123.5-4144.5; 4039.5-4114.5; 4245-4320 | -0.5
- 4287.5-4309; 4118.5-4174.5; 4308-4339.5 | 0.8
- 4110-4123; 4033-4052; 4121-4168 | 1.2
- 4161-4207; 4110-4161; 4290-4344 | -1.4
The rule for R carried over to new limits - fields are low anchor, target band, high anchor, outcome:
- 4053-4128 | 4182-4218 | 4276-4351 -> -0.04 mag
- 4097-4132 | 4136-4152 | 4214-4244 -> -0.10 mag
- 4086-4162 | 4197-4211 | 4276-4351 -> -0.04 mag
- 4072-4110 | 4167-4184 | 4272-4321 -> -0.06 mag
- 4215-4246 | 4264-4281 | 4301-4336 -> -0.03 mag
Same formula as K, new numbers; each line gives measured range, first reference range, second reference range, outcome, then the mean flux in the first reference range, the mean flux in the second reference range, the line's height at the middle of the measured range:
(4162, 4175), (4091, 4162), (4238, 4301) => -0.8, 167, 173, 169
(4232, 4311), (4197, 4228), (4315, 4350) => -1.1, 170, 168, 169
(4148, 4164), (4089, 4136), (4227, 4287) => -1.3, 161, 175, 165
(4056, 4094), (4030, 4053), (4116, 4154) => 0.8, 185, 174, 181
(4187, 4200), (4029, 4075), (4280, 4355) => 0.0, 182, 165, 173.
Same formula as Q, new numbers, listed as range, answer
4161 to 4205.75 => 197.6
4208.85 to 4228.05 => 182.8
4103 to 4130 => 180.2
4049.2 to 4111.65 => 206.4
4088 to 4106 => 167.1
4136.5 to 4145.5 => 193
